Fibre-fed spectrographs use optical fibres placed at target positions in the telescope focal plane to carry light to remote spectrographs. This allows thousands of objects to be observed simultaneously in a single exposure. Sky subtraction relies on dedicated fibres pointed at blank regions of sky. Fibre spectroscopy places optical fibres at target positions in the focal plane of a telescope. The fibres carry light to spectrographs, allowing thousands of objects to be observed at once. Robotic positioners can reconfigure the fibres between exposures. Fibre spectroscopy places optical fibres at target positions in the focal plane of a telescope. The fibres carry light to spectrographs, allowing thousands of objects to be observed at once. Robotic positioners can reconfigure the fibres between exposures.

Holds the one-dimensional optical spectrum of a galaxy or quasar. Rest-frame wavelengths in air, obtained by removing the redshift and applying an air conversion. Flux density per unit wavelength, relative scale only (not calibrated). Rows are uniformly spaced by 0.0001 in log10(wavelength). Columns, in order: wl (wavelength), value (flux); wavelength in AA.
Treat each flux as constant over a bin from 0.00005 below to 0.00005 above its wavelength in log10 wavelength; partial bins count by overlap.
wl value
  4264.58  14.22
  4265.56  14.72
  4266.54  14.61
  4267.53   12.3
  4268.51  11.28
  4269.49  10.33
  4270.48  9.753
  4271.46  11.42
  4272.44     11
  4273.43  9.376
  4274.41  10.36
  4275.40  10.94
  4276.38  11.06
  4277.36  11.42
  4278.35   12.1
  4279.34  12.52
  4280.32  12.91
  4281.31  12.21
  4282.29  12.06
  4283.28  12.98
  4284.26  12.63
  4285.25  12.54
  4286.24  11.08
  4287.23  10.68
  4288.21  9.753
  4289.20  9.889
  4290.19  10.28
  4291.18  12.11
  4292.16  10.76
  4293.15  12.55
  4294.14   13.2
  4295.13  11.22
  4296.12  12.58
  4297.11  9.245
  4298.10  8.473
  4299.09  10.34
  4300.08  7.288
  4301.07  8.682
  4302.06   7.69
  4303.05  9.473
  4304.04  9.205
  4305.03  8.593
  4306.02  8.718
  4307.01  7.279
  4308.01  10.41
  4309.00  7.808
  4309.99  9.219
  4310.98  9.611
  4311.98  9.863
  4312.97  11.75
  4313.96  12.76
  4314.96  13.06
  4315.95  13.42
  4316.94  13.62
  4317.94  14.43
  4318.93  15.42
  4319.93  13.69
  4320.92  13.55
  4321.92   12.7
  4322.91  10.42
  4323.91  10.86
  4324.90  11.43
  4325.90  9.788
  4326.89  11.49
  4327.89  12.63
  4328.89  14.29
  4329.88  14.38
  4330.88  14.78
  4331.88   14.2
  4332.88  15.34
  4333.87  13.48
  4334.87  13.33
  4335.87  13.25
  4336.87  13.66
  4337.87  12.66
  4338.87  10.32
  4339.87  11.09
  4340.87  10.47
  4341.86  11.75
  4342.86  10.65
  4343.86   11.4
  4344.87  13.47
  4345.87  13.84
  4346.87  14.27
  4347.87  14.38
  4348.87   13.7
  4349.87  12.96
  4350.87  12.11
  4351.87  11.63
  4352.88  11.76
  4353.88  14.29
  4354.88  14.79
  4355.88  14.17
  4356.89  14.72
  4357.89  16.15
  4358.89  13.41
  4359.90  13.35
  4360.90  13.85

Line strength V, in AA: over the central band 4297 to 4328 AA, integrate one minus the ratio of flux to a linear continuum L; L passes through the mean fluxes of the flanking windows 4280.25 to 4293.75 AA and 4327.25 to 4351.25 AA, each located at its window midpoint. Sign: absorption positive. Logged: 4.0 AA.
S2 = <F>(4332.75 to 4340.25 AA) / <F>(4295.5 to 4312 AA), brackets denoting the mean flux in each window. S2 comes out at 1.4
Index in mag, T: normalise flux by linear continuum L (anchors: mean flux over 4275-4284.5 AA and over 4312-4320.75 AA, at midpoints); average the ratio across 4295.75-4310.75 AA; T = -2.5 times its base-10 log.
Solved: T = 0.39 mag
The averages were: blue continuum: 12.1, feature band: 8.98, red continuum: 13.3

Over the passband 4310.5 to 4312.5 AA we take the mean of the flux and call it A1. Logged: 9.74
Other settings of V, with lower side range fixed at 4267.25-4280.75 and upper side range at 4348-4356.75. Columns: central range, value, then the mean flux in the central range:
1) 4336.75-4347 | 0.79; 12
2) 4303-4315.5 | 2.35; 9.85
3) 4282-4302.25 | 1.48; 10.8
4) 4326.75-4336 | -0.80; 13.8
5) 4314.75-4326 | -0.34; 12.8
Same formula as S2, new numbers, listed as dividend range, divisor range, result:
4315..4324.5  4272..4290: 1.15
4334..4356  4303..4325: 1.13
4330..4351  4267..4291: 1.15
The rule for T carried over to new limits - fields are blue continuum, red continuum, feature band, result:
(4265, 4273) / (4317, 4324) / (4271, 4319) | 0.15 mag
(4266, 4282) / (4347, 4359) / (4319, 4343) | 0.04 mag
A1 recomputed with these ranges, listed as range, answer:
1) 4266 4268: 13.5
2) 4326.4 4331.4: 13.5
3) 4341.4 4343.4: 11.2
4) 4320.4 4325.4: 11.8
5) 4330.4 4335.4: 14.2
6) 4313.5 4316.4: 13.1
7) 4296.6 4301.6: 8.81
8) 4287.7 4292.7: 10.6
